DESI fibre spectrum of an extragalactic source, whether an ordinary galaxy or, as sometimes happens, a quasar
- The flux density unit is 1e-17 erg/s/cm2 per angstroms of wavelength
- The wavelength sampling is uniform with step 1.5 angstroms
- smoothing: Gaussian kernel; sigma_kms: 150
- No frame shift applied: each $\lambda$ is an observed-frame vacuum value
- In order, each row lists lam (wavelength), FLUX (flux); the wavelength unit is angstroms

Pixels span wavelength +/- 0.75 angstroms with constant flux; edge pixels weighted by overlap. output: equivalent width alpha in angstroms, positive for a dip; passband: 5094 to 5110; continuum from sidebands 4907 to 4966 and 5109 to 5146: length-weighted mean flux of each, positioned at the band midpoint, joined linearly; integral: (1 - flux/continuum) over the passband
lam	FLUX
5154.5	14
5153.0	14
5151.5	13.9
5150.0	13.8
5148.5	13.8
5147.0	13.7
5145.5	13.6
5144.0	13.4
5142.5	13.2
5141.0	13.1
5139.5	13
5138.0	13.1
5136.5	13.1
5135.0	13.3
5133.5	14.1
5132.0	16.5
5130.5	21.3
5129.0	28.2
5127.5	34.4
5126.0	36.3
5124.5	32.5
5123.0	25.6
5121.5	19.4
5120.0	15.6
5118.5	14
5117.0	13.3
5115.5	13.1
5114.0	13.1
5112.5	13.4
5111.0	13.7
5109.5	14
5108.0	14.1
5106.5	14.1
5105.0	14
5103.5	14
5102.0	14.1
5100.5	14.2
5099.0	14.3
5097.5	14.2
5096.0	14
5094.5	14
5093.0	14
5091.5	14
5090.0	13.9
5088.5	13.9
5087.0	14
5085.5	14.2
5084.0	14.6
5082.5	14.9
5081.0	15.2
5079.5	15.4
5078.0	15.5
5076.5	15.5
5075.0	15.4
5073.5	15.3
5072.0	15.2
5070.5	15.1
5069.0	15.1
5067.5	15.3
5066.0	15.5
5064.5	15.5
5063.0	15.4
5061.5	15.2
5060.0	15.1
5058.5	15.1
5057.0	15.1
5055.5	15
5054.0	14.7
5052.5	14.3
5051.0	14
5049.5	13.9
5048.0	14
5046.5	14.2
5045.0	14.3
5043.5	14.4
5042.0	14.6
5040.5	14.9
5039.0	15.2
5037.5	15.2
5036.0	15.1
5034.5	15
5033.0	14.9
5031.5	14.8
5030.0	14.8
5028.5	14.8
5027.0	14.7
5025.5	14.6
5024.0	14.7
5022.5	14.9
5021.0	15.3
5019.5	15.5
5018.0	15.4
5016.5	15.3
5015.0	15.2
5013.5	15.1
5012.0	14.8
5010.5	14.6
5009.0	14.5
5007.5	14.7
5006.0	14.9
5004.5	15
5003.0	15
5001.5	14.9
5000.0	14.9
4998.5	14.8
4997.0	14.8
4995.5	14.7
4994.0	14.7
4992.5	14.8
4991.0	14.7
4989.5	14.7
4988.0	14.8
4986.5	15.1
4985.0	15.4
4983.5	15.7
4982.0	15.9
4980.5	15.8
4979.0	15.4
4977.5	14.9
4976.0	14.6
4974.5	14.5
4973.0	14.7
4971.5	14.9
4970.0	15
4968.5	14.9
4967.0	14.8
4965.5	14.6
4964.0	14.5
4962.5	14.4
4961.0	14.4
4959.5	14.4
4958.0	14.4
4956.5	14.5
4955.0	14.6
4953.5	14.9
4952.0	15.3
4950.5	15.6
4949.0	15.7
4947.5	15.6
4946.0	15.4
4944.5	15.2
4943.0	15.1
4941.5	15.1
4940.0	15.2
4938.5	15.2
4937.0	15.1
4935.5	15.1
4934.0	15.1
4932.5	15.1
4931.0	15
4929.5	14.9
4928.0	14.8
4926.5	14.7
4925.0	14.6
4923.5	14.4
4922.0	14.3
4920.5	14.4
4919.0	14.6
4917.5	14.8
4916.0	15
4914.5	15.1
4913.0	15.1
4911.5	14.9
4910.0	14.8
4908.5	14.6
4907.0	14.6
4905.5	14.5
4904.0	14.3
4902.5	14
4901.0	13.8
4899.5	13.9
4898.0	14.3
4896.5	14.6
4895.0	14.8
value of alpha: 3.1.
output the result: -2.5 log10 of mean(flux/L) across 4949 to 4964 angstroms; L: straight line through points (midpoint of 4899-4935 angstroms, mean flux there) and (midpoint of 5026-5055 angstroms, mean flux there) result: -0.01 mag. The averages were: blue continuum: 14.6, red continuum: 14.6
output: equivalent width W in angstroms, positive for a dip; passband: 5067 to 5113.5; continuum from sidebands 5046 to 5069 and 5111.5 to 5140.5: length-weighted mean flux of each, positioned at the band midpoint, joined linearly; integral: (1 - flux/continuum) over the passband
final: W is 6.40 angstroms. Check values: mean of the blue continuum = 14.8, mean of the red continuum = 19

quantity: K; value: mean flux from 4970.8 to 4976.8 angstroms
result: 14.7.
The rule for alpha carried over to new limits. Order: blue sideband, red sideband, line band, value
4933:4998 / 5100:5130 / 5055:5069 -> 1.7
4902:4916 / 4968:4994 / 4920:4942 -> -0.1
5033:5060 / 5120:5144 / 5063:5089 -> 2.3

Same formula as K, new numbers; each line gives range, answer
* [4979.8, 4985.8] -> 15.7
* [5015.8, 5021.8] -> 15.4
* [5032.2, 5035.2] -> 14.9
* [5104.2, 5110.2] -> 14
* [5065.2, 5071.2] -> 15.3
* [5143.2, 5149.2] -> 13.6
